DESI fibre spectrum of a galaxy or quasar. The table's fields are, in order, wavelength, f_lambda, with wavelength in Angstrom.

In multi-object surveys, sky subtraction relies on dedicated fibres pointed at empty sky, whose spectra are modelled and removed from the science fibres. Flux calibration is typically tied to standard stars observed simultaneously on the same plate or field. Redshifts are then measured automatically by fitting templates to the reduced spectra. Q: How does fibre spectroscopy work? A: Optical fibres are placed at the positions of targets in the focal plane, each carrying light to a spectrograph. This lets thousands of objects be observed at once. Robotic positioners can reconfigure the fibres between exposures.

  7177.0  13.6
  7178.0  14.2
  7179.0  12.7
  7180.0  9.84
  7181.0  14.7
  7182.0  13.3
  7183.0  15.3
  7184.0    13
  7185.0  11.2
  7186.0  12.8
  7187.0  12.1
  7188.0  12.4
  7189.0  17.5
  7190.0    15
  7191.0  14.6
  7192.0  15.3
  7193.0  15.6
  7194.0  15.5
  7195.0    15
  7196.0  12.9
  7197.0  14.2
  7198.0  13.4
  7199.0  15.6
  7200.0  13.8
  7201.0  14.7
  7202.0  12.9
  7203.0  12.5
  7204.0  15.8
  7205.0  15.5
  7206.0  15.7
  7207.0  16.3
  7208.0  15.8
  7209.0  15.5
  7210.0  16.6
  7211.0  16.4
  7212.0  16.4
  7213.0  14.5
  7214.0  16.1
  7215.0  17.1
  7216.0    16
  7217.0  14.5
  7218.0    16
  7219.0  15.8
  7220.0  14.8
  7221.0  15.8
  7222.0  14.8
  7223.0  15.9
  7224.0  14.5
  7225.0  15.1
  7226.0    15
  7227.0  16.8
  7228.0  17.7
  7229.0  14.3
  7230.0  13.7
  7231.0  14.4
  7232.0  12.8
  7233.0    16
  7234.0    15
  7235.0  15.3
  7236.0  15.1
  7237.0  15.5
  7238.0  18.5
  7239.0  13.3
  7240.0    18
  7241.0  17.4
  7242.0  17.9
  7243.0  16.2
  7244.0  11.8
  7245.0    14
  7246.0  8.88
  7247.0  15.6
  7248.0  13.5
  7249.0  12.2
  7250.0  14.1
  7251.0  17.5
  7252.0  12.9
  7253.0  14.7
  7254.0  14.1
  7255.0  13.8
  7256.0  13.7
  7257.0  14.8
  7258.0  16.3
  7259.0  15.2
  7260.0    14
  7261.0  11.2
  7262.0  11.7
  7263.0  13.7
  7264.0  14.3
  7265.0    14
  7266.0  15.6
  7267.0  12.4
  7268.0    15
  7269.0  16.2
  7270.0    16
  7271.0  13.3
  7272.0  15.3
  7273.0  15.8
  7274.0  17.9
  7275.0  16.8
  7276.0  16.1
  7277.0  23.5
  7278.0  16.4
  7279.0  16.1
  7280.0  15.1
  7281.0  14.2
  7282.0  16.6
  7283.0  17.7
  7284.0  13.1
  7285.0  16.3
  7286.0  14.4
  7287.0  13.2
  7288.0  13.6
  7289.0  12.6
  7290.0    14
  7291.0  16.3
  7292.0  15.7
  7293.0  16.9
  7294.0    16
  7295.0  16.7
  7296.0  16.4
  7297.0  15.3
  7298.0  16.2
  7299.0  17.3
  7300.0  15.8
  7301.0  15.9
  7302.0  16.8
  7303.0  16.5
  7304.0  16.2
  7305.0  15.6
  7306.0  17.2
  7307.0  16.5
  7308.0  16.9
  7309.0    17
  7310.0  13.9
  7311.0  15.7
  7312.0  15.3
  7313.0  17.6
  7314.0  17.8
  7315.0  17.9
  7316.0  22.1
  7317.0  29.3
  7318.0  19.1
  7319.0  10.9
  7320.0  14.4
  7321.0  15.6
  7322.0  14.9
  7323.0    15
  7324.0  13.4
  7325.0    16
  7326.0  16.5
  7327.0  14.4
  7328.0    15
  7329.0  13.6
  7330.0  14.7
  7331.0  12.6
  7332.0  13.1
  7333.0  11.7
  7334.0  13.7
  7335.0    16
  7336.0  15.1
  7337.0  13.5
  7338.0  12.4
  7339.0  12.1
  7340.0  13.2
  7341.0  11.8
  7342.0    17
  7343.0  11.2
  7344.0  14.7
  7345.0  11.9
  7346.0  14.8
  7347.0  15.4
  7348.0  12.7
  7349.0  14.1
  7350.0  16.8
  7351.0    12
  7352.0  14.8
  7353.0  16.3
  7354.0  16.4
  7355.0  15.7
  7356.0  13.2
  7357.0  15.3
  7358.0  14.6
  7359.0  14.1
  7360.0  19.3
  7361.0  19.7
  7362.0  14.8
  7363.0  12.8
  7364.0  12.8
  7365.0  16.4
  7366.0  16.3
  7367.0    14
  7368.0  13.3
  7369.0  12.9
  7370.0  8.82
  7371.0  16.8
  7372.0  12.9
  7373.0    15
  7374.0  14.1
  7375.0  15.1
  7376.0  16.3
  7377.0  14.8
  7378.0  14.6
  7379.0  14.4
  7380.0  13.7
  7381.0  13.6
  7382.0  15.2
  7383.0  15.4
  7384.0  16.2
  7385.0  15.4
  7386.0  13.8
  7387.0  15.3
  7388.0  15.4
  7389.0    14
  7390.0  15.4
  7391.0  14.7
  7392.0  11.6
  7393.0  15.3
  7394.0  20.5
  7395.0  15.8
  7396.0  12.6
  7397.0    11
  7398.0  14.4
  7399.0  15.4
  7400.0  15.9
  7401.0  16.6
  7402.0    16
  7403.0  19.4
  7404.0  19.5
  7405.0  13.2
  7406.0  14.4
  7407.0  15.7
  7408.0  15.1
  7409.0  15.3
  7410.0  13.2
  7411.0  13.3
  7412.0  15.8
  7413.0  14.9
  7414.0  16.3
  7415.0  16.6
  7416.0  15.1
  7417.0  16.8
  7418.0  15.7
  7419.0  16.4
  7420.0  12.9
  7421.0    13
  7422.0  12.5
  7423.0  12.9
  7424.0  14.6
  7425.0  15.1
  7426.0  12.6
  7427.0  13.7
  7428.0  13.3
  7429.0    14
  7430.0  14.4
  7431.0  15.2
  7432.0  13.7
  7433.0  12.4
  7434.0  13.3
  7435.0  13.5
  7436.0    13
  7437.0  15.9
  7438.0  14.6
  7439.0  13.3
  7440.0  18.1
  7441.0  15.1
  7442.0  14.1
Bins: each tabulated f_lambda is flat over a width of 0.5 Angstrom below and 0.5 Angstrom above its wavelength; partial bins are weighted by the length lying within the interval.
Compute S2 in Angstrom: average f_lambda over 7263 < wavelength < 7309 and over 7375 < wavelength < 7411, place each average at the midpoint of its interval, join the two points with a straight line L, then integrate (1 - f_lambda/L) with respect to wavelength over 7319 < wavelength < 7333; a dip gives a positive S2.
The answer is 1.1 Angstrom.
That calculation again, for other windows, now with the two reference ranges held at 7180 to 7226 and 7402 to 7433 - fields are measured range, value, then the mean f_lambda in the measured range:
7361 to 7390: 0.5 Angstrom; 14.5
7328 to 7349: 1.7 Angstrom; 13.6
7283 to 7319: -4.0 Angstrom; 16.4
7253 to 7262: 0.5 Angstrom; 14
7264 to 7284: -1.5 Angstrom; 15.9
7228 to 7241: -0.5 Angstrom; 15.3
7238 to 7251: 0.1 Angstrom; 14.7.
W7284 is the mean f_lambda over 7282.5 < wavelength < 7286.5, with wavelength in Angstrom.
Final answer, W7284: 15.4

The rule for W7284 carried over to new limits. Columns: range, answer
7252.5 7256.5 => 14.1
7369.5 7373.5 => 13.4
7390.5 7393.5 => 13.9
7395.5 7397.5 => 11.8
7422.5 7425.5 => 14.2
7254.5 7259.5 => 14.8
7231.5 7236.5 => 14.8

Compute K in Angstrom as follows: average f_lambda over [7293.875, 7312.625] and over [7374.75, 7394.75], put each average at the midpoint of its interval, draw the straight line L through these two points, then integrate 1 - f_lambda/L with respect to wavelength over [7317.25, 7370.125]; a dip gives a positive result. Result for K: 3.9 Angstrom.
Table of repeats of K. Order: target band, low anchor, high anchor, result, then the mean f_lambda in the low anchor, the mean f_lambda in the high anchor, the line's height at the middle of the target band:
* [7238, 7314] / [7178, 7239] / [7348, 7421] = -2.16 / 14.8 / 15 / 14.9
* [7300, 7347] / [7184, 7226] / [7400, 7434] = -1.59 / 14.9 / 14.8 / 14.9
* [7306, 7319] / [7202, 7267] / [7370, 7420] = -2.53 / 14.9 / 15.1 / 15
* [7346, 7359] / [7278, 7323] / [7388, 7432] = 0.68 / 16.2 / 14.9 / 15.6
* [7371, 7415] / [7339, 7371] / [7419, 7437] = -3.26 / 14.4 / 13.7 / 14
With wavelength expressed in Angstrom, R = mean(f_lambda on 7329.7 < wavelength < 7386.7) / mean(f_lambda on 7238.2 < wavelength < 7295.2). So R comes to 0.96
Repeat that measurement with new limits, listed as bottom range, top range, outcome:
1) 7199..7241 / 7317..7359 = 0.94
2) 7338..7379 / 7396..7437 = 1.01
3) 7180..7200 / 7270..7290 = 1.11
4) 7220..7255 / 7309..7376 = 1.00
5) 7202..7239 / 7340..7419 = 0.97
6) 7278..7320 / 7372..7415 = 0.93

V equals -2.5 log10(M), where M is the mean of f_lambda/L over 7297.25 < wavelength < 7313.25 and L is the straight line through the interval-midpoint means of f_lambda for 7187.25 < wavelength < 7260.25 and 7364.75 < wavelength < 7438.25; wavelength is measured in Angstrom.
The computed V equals -0.10 mag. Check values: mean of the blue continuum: 15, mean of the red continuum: 14.7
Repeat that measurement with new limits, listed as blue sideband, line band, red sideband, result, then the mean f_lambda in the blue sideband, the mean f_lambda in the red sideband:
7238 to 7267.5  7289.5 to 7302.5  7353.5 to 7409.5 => -0.11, 14.3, 15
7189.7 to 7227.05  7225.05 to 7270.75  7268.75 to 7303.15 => 0.06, 15.2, 15.9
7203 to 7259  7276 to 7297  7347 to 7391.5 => -0.05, 15.2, 14.8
